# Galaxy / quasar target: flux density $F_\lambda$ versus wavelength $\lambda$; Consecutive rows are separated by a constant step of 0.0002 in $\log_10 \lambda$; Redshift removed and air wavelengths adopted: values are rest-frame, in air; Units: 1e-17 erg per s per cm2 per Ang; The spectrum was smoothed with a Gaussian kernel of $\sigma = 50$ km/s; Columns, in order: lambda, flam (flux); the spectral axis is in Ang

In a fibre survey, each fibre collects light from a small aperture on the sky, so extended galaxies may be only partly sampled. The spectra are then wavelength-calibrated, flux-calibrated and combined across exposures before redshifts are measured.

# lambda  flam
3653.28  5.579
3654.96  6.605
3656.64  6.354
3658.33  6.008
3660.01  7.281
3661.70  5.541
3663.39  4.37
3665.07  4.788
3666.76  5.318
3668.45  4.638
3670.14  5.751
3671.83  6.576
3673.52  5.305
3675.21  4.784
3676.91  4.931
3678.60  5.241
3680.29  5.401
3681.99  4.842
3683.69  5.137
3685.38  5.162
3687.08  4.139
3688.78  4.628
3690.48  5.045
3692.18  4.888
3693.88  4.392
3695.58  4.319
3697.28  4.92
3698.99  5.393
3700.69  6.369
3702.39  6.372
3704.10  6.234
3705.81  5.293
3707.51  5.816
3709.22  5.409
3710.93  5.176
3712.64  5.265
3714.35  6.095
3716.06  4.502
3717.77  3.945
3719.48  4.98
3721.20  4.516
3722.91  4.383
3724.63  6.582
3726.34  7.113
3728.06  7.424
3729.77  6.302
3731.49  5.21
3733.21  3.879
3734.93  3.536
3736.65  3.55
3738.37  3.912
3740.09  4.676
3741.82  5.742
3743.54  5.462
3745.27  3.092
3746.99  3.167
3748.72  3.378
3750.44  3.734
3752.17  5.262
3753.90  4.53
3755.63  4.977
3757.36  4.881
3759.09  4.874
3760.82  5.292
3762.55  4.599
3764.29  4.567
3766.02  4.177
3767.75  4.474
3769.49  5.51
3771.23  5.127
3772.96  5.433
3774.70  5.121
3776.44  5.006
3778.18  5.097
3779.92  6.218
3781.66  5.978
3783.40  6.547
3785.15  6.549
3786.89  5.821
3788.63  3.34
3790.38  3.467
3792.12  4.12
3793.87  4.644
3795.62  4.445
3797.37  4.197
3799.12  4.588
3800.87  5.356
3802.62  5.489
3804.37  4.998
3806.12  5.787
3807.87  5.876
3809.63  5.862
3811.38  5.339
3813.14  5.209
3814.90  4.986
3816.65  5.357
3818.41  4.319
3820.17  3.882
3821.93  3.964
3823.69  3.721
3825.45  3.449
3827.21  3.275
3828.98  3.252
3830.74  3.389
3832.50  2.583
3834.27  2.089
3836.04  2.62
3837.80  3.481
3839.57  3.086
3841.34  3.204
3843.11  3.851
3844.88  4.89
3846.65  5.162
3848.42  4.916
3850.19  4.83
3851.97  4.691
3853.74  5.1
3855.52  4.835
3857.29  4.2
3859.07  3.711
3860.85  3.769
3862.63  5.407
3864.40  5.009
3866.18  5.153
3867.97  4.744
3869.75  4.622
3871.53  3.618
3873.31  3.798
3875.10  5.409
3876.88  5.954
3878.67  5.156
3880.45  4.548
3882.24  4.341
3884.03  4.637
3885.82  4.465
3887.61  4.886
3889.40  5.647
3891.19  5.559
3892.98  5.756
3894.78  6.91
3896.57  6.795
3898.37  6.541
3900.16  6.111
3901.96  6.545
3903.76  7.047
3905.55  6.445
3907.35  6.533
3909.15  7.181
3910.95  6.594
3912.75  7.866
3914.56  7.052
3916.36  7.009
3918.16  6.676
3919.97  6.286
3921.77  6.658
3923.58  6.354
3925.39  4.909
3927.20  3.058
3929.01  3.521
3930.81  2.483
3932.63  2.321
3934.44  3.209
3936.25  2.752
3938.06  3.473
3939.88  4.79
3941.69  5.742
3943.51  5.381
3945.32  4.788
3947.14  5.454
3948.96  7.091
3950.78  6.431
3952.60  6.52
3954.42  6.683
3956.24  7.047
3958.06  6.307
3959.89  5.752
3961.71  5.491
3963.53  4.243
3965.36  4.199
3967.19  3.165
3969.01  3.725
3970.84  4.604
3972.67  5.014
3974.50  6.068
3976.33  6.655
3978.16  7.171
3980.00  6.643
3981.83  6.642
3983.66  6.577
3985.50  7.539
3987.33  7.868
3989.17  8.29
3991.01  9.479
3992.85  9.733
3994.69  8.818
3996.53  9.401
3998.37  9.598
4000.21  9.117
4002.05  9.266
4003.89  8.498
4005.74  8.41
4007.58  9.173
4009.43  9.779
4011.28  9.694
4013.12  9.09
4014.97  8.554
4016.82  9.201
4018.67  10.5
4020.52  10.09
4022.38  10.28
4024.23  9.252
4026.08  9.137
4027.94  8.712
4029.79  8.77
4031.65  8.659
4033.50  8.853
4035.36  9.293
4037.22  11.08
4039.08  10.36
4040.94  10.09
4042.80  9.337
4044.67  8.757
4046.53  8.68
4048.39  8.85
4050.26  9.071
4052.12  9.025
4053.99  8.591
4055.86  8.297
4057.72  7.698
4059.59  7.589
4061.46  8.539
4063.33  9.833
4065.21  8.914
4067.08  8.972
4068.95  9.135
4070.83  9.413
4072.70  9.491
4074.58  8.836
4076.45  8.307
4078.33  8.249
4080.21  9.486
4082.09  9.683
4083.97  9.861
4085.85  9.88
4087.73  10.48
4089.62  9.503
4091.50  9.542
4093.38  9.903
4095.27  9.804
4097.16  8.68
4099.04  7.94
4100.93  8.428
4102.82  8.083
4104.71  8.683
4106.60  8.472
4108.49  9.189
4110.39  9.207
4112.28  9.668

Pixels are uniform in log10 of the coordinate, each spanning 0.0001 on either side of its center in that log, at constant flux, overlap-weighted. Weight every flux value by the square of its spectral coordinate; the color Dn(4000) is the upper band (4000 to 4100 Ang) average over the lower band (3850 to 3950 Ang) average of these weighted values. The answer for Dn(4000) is 1.89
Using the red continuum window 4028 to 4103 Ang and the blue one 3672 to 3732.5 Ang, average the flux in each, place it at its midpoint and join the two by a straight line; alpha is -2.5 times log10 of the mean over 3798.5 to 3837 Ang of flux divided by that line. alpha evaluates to 0.44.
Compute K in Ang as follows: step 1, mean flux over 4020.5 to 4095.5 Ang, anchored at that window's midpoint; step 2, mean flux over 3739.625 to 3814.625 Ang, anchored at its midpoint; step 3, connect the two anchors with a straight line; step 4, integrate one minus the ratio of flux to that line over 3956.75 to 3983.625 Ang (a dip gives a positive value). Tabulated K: 8.2 Ang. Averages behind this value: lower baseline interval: 4.93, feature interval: 5.47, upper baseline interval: 9.21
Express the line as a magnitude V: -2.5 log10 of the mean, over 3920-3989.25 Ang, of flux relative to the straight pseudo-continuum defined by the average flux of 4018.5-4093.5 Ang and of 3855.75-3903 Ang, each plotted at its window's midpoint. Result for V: 0.27 mag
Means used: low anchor 5.13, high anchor 9.22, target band 5.37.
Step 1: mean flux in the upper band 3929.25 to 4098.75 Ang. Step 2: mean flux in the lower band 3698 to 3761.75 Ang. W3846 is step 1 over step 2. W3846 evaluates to 1.6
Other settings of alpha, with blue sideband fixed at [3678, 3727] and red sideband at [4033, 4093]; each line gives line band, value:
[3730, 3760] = 0.28 mag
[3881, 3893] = 0.41 mag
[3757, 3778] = 0.20 mag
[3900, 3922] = 0.11 mag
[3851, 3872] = 0.45 mag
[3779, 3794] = 0.18 mag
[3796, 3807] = 0.24 mag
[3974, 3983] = 0.23 mag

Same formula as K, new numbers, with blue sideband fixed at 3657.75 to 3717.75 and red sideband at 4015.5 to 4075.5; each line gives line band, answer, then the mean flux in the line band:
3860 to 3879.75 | 6.7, 4.79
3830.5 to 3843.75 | 7.5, 3.01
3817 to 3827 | 4.2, 3.91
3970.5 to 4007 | 3.1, 7.84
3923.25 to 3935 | 6.4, 3.58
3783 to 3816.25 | 7.3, 5.07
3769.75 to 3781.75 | 1.6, 5.39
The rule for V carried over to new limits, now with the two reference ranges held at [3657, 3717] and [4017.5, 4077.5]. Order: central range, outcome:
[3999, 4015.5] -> -0.047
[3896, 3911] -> 0.147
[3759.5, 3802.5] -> 0.252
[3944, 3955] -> 0.304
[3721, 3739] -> 0.116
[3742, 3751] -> 0.449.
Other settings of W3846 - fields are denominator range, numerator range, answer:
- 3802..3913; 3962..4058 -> 1.69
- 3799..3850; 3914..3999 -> 1.38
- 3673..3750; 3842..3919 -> 1.09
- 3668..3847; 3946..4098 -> 1.73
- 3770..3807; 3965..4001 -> 1.38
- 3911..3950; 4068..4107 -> 1.78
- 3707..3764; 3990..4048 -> 1.92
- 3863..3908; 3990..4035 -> 1.70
